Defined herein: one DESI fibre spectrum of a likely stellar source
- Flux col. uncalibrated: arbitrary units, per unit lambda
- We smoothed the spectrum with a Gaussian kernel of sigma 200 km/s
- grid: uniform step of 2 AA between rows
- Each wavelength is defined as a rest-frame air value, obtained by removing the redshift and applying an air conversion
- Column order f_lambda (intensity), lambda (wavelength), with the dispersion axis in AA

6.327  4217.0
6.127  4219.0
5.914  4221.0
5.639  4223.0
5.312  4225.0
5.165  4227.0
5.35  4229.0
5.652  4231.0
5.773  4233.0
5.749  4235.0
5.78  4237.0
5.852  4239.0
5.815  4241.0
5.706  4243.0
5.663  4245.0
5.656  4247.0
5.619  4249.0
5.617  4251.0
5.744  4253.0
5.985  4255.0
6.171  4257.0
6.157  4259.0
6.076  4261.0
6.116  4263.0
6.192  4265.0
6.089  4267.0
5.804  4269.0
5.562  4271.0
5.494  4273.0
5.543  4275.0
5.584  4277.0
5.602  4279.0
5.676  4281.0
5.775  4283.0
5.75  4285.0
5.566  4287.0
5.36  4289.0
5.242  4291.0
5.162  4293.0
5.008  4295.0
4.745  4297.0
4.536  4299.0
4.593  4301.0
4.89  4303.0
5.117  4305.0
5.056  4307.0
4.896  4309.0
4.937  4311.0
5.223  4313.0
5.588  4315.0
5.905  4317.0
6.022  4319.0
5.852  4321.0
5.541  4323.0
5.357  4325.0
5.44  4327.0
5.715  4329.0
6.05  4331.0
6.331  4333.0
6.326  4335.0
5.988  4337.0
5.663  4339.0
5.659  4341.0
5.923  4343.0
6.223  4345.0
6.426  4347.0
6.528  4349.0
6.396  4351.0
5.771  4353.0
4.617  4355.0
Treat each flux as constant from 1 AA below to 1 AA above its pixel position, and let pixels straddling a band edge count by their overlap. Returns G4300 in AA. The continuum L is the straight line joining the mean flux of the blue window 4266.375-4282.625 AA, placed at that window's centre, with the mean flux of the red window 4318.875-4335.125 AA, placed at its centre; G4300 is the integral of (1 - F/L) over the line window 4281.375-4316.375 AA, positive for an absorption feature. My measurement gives 3.5 AA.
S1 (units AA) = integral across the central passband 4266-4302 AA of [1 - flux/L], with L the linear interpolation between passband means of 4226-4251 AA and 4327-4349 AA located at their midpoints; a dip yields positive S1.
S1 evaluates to 2.6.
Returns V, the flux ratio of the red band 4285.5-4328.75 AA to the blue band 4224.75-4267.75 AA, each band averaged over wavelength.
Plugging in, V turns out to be 0.91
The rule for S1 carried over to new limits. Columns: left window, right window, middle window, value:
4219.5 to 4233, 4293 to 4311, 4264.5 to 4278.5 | -1.59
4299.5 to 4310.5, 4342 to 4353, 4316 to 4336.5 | -1.05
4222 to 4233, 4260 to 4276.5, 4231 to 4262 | -0.98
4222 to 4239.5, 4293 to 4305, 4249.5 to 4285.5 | -4.59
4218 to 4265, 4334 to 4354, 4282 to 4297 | 1.41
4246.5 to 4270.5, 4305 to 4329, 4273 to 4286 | 0.25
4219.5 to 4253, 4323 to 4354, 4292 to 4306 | 2.35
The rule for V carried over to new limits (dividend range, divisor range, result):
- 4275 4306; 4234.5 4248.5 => 0.91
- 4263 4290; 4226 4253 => 1.01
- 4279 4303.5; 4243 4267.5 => 0.88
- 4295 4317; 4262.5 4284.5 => 0.87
